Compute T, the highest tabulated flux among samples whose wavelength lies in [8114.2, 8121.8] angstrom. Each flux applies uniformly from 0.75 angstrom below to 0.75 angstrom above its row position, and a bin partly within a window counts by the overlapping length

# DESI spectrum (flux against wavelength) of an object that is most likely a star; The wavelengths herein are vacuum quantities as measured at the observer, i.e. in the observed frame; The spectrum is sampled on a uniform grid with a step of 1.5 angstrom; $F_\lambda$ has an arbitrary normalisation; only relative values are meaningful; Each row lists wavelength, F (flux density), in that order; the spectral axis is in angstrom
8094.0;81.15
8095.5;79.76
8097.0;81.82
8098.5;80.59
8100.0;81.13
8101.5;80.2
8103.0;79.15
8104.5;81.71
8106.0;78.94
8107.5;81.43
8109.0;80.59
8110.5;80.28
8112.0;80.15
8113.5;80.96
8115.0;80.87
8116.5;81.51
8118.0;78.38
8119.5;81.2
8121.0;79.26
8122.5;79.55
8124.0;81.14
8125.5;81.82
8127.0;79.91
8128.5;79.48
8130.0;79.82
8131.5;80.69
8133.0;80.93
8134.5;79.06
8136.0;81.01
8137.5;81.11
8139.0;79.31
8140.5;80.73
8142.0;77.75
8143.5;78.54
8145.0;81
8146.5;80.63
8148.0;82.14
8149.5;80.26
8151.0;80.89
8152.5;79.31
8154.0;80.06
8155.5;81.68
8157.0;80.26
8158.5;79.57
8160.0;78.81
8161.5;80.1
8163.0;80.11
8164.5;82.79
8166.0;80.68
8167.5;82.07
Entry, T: 81.51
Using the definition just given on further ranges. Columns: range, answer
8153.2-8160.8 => 81.68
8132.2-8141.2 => 81.11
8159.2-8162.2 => 80.1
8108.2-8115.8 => 80.96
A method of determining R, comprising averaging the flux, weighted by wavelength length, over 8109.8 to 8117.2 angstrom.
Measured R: 80.8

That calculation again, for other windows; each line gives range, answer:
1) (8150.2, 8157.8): 80.4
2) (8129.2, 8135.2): 80.1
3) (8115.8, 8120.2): 80.3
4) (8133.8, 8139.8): 80.1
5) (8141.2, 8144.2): 78.2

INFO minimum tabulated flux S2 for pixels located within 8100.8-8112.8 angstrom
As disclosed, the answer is 78.94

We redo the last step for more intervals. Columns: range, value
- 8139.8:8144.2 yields 77.75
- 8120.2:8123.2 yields 79.26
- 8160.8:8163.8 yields 80.1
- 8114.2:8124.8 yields 78.38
